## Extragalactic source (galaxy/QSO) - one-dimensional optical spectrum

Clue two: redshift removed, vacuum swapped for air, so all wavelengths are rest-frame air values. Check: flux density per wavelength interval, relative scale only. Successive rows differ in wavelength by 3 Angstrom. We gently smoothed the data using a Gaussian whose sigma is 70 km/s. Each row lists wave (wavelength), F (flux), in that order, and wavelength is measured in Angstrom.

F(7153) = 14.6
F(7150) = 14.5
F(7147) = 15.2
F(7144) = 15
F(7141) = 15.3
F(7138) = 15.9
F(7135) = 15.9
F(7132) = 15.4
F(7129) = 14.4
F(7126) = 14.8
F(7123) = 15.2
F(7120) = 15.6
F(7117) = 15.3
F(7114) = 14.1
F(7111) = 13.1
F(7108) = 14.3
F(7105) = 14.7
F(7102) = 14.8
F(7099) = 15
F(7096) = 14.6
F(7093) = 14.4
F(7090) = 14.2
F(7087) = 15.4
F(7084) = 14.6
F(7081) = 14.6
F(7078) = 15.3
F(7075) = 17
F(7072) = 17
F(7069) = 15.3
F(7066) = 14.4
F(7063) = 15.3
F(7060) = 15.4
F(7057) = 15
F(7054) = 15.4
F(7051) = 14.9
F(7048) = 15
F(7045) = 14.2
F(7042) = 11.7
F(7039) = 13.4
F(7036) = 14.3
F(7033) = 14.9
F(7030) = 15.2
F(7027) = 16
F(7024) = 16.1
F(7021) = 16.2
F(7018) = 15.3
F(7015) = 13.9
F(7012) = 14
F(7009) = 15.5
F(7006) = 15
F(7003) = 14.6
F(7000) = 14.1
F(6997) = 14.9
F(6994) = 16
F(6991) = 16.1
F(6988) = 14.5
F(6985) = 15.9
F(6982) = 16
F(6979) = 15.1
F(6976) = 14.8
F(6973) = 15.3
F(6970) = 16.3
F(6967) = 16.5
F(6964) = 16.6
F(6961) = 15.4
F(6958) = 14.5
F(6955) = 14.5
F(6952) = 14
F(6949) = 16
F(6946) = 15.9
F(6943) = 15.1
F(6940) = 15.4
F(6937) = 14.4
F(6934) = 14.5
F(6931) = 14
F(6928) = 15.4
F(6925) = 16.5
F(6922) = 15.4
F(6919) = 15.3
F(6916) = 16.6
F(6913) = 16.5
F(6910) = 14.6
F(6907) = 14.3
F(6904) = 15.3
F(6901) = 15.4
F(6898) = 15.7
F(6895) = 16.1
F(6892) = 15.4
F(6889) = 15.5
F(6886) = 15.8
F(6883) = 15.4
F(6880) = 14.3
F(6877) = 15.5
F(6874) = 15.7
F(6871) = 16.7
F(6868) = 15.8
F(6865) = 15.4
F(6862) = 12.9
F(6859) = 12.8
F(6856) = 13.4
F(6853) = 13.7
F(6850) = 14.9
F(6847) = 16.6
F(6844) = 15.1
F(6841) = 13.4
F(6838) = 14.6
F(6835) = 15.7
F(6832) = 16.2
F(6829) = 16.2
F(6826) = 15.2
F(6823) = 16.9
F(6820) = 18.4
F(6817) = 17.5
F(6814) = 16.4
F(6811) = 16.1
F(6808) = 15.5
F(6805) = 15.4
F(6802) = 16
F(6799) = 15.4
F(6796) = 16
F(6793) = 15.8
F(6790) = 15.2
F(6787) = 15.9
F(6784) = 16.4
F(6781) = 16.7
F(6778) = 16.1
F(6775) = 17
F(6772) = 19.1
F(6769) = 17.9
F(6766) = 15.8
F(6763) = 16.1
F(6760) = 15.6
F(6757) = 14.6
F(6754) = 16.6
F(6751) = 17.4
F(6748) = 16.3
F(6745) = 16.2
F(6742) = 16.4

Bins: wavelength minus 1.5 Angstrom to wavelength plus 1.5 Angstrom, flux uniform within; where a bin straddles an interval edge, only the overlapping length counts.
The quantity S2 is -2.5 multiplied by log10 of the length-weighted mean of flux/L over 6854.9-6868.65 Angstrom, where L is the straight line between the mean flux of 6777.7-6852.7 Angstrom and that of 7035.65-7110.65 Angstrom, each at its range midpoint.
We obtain 0.125 mag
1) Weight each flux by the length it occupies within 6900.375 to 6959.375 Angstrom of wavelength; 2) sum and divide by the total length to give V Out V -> 15.2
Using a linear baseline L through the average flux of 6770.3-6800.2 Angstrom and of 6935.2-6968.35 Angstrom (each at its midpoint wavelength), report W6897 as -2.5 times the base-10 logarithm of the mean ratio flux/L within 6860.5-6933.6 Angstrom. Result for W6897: 0.02 mag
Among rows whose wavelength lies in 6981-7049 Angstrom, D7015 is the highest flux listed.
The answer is 16.2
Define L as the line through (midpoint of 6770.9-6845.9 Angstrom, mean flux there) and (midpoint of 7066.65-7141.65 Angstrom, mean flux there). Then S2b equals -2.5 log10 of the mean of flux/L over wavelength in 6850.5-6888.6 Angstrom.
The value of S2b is 0.07 mag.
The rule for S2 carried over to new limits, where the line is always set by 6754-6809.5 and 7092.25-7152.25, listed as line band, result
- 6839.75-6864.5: 0.13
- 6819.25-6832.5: -0.03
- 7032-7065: 0.05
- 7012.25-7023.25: 0.01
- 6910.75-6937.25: 0.01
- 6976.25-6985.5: -0.01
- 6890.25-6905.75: 0.01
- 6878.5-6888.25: 0.04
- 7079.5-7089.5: 0.02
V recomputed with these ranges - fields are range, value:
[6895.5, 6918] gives 15.5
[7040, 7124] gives 14.8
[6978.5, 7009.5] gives 15.2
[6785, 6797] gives 15.7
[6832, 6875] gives 14.8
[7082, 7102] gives 14.7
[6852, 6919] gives 15.1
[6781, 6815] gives 15.9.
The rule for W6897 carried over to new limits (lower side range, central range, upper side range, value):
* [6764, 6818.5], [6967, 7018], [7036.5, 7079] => 0.01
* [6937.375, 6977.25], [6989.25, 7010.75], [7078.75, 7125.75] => 0.00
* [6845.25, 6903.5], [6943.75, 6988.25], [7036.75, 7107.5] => -0.03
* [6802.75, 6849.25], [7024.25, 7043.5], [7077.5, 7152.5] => 0.06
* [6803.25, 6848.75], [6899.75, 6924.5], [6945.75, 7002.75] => 0.01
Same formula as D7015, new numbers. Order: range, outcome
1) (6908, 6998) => 16.6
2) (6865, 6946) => 16.7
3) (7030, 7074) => 17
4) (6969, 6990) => 16.3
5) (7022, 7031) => 16.1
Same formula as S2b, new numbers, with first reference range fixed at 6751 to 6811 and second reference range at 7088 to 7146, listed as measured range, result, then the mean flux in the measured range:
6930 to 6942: 0.07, 14.6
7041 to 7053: 0.08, 14.1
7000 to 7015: 0.05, 14.6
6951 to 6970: 0.01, 15.4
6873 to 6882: 0.05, 15.2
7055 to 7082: -0.03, 15.5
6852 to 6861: 0.20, 13.3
